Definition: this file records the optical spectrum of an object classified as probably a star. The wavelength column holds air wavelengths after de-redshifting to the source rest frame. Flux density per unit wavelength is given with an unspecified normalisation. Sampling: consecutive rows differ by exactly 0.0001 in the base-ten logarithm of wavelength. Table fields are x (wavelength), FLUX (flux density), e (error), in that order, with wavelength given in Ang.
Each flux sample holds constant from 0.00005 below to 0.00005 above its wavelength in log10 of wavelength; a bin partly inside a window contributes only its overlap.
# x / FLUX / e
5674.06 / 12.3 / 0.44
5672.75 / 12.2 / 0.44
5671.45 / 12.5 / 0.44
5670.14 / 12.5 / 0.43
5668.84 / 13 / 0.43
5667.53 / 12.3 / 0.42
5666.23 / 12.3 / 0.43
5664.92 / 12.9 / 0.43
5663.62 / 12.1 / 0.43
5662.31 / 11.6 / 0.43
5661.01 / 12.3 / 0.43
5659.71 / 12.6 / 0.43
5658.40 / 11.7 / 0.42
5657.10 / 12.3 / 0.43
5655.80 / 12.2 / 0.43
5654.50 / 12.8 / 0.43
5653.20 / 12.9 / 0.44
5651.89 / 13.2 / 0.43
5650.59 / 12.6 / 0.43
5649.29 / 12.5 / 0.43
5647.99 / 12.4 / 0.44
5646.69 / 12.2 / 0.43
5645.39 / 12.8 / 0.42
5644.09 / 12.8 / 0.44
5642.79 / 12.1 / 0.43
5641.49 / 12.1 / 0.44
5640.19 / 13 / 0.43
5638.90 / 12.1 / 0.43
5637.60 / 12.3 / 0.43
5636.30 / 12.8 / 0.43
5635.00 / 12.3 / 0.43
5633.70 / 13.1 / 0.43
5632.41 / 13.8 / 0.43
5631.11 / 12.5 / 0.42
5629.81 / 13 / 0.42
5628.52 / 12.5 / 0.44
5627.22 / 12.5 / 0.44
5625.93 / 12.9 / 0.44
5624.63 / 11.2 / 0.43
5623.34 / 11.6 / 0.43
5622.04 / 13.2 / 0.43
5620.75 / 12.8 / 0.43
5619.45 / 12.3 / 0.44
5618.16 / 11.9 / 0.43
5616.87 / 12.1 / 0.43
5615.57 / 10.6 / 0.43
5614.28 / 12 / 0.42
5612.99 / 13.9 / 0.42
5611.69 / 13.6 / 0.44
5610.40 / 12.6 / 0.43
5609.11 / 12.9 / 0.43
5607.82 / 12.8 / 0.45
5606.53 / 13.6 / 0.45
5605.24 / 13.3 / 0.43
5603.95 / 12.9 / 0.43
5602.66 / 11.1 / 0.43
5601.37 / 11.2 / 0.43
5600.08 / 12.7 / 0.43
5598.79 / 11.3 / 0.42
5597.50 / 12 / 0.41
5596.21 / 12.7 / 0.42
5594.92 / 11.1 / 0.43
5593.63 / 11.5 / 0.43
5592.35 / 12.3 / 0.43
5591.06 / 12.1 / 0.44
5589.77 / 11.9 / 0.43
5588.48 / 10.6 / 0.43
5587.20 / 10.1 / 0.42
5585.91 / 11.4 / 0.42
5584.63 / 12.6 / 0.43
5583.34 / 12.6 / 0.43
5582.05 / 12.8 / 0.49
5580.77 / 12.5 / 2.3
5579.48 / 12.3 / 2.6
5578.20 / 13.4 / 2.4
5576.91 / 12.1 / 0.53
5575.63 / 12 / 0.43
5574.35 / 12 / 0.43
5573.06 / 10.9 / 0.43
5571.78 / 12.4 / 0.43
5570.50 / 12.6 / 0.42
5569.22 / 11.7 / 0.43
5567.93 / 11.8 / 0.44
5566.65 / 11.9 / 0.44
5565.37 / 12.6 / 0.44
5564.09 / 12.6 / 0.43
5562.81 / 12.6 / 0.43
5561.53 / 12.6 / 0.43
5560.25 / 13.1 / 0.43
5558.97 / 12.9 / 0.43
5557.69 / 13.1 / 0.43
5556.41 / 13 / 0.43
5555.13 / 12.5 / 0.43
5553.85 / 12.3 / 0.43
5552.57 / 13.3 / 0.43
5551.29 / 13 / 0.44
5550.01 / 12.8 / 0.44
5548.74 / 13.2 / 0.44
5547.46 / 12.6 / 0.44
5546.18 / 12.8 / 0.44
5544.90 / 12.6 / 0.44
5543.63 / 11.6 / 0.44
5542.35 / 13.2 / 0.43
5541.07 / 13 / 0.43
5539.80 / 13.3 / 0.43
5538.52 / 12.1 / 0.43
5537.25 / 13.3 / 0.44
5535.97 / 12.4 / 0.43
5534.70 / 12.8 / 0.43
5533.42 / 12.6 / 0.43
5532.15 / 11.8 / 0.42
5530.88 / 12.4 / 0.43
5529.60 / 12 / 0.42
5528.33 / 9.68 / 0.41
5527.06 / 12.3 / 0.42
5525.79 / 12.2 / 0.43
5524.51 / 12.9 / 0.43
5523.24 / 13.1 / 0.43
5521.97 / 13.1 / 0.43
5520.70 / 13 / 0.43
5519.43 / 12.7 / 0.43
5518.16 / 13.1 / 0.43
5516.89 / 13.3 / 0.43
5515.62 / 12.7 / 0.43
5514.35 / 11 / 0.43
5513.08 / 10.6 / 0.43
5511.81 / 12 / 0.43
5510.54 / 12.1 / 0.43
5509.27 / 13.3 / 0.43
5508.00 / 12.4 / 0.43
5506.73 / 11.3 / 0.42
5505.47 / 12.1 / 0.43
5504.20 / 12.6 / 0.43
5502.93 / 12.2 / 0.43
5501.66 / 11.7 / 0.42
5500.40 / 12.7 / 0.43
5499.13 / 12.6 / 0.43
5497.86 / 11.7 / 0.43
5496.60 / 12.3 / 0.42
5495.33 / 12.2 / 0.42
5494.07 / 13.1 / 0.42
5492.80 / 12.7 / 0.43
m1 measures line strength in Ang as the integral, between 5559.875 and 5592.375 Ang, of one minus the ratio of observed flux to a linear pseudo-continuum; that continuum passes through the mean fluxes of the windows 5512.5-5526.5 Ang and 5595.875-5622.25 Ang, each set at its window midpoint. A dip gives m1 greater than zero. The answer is 0.91 Ang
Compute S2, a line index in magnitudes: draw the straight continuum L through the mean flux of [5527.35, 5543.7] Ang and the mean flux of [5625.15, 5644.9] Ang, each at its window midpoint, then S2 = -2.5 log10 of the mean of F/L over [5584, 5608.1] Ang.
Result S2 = 0.05 mag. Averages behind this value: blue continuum 12.3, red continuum 12.6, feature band 11.9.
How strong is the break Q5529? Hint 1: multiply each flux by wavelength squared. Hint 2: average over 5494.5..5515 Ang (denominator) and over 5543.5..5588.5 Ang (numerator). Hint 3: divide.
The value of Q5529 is 1.05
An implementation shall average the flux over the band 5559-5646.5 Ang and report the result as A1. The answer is 12.3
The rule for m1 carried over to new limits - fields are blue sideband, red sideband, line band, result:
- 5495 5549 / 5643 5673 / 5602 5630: -0.1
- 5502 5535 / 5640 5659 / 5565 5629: 1.1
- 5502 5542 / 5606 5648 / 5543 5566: -0.6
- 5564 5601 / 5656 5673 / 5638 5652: -0.3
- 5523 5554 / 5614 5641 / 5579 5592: 0.6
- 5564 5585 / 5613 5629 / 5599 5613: -0.5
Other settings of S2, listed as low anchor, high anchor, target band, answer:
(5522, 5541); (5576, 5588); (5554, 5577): -0.01 mag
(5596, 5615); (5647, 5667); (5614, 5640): 0.01 mag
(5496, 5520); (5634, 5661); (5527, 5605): 0.01 mag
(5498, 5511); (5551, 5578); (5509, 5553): -0.01 mag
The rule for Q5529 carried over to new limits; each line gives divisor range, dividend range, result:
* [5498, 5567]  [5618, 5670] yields 1.04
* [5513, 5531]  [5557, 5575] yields 1.02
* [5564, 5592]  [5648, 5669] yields 1.06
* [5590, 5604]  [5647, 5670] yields 1.07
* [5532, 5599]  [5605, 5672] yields 1.04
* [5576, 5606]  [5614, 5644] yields 1.04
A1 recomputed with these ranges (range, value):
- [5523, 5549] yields 12.4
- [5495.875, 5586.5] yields 12.4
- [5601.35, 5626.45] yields 12.5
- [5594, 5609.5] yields 12.3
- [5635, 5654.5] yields 12.6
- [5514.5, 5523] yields 12.9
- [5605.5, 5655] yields 12.6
